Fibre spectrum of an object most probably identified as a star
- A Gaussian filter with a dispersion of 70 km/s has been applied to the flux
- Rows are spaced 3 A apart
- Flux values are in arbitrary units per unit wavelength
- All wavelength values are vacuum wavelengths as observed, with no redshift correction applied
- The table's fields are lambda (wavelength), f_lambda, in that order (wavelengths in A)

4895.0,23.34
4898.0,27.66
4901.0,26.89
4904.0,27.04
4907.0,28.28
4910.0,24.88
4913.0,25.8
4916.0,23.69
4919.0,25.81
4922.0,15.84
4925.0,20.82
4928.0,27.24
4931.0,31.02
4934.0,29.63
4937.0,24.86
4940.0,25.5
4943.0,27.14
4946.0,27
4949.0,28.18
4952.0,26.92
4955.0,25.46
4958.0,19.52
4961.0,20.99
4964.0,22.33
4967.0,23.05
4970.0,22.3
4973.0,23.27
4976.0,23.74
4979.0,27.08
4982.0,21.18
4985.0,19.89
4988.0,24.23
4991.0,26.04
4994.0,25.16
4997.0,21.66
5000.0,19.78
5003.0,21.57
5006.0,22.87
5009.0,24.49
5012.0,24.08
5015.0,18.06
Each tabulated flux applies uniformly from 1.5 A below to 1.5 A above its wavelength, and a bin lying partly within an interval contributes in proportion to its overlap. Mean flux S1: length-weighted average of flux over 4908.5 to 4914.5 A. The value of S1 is 25.3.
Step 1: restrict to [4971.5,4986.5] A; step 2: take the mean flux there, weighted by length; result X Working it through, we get 23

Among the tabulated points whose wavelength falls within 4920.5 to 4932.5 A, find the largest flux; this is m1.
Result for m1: 31.02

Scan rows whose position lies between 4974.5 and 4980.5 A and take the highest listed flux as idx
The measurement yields 27.08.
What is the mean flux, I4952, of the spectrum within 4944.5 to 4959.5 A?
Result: 25.4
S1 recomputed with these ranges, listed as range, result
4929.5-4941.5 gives 27.8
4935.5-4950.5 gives 26.5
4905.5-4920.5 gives 25.7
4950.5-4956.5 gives 26.2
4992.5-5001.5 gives 22.2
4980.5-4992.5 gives 22.8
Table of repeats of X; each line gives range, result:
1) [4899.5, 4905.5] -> 27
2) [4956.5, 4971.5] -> 21.6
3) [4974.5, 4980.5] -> 25.4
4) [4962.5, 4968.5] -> 22.7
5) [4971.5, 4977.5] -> 23.5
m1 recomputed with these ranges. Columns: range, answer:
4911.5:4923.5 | 25.81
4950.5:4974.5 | 26.92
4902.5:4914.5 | 28.28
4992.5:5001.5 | 25.16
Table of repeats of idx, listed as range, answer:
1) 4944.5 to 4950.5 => 28.18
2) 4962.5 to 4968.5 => 23.05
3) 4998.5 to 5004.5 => 21.57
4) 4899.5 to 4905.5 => 27.04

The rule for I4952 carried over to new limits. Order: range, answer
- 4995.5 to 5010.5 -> 22.1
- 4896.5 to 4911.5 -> 27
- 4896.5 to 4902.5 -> 27.3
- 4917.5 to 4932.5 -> 24.1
